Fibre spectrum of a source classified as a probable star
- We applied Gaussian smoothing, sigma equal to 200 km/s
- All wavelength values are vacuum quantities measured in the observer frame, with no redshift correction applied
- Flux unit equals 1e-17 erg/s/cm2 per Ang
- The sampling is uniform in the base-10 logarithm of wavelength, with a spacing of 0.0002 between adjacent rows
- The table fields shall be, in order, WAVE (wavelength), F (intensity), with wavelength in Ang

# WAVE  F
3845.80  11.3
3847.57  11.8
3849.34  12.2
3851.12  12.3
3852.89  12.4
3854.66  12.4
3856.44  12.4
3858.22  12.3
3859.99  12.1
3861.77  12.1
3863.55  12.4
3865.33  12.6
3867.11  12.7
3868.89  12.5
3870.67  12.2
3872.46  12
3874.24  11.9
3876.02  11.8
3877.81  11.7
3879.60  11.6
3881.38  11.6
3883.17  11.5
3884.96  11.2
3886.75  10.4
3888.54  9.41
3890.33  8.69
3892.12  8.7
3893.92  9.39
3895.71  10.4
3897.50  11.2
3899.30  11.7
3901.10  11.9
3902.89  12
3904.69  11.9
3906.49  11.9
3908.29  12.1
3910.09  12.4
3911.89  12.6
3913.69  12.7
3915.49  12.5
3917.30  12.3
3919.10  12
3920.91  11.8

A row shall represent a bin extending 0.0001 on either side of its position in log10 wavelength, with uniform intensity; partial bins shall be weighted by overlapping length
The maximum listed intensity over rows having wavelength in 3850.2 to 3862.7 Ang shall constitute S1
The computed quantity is 12.4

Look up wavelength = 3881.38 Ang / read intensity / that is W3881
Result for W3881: 11.6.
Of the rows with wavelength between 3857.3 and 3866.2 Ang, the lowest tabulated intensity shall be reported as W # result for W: 12.1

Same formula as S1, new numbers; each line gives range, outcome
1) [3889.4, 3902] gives 11.9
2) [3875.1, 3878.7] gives 11.8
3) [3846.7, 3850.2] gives 12.2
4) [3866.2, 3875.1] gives 12.7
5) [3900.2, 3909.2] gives 12.1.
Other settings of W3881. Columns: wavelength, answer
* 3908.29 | 12.1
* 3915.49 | 12.5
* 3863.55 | 12.4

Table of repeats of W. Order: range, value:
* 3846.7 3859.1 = 11.8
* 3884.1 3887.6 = 10.4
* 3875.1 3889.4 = 9.41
